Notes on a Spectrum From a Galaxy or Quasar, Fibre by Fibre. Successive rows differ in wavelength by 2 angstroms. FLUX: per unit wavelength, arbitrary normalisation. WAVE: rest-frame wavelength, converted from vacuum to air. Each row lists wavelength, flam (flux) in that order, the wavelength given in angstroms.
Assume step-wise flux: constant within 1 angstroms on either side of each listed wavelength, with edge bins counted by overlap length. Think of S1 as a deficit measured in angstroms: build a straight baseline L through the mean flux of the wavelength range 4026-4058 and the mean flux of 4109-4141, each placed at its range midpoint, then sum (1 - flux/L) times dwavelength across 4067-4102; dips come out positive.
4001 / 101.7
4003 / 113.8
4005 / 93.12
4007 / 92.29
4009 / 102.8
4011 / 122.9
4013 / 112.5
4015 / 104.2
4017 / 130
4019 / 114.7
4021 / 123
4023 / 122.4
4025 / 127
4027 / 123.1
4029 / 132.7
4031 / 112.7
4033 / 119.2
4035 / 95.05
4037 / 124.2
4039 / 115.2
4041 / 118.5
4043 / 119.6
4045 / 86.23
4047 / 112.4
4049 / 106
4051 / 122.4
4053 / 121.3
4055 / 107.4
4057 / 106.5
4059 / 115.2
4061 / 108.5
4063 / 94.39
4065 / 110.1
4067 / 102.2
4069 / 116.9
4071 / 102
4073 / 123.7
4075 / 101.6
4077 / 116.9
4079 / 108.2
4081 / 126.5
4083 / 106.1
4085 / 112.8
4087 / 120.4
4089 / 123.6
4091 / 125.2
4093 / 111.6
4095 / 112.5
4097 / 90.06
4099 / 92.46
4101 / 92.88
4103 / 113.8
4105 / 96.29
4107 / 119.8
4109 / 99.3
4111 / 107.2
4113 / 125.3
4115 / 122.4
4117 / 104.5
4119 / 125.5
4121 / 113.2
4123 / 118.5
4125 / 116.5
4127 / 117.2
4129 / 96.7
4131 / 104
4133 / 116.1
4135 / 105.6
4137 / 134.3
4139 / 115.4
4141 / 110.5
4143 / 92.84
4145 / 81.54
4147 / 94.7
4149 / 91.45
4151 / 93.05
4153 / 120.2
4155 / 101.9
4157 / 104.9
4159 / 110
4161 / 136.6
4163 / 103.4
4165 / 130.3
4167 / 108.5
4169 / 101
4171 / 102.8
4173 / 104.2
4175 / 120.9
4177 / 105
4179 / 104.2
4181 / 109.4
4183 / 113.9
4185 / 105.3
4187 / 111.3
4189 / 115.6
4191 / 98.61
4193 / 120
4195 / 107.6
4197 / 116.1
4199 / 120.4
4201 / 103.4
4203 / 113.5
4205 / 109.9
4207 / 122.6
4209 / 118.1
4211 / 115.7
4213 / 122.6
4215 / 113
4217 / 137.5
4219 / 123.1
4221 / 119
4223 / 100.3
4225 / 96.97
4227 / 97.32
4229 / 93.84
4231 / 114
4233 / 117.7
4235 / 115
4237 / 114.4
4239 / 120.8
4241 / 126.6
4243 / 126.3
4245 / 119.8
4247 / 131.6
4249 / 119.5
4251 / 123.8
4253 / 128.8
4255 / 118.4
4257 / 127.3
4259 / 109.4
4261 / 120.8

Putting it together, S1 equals 1.1 angstroms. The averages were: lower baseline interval 114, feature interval 111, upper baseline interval 114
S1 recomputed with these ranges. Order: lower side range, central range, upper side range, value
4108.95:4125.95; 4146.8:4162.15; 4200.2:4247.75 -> 1.1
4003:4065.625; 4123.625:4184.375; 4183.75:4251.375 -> 3.2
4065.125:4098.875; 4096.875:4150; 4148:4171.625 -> 1.3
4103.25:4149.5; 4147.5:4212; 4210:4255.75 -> 1.6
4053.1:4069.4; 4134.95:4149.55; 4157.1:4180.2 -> 0.9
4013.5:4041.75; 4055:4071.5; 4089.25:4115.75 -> 1.0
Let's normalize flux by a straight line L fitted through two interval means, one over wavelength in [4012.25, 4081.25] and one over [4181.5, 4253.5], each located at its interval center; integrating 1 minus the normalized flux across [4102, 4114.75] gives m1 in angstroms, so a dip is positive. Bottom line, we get 0.4 angstroms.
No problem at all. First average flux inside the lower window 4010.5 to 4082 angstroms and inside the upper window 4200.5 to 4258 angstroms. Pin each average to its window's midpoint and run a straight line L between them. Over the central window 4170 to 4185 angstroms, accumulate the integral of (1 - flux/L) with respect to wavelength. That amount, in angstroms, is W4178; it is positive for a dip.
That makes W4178 1.0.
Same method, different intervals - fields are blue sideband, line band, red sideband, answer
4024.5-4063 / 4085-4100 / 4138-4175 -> -0.1 angstroms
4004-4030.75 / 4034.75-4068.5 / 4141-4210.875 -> 1.1 angstroms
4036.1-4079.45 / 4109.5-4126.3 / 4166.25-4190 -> -1.0 angstroms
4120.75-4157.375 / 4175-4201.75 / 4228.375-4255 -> 0.6 angstroms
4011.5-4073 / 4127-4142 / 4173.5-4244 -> 0.2 angstroms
